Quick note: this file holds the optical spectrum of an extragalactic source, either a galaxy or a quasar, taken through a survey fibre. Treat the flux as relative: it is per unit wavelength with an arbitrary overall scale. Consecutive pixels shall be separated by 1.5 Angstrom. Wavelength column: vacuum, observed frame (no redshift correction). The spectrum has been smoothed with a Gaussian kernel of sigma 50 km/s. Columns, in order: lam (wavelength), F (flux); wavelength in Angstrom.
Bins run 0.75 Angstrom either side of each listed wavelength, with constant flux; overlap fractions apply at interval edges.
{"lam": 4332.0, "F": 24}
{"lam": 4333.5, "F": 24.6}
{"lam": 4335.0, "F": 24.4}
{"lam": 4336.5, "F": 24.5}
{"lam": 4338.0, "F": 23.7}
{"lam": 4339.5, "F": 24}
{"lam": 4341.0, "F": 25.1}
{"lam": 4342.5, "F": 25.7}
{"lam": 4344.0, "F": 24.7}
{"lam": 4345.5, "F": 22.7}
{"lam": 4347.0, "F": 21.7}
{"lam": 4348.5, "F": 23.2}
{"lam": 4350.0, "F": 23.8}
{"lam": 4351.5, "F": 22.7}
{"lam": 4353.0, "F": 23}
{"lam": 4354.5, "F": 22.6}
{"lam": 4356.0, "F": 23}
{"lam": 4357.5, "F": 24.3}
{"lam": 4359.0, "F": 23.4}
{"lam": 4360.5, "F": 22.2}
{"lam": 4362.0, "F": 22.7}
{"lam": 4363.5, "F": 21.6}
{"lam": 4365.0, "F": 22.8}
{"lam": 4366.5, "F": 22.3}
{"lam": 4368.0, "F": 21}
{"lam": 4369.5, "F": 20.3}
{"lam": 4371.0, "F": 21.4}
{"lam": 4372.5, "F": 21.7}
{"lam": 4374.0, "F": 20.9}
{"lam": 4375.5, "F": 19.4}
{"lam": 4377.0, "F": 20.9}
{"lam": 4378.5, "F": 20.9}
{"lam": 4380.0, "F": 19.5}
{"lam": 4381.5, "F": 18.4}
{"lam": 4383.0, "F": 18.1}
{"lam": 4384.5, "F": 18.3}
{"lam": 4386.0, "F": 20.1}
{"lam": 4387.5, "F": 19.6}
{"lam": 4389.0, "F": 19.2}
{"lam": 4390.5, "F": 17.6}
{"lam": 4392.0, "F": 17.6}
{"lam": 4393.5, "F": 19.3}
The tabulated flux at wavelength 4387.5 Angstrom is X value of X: 19.6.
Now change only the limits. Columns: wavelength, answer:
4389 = 19.2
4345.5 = 22.7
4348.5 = 23.2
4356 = 23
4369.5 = 20.3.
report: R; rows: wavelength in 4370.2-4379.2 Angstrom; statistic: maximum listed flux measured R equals 21.7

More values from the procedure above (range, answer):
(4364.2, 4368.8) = 22.8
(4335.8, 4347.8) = 25.7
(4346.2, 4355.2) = 23.8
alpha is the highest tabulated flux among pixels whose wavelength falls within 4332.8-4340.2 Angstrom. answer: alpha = 24.6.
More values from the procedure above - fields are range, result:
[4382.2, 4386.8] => 20.1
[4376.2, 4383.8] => 20.9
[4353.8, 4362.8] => 24.3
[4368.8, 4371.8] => 21.4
